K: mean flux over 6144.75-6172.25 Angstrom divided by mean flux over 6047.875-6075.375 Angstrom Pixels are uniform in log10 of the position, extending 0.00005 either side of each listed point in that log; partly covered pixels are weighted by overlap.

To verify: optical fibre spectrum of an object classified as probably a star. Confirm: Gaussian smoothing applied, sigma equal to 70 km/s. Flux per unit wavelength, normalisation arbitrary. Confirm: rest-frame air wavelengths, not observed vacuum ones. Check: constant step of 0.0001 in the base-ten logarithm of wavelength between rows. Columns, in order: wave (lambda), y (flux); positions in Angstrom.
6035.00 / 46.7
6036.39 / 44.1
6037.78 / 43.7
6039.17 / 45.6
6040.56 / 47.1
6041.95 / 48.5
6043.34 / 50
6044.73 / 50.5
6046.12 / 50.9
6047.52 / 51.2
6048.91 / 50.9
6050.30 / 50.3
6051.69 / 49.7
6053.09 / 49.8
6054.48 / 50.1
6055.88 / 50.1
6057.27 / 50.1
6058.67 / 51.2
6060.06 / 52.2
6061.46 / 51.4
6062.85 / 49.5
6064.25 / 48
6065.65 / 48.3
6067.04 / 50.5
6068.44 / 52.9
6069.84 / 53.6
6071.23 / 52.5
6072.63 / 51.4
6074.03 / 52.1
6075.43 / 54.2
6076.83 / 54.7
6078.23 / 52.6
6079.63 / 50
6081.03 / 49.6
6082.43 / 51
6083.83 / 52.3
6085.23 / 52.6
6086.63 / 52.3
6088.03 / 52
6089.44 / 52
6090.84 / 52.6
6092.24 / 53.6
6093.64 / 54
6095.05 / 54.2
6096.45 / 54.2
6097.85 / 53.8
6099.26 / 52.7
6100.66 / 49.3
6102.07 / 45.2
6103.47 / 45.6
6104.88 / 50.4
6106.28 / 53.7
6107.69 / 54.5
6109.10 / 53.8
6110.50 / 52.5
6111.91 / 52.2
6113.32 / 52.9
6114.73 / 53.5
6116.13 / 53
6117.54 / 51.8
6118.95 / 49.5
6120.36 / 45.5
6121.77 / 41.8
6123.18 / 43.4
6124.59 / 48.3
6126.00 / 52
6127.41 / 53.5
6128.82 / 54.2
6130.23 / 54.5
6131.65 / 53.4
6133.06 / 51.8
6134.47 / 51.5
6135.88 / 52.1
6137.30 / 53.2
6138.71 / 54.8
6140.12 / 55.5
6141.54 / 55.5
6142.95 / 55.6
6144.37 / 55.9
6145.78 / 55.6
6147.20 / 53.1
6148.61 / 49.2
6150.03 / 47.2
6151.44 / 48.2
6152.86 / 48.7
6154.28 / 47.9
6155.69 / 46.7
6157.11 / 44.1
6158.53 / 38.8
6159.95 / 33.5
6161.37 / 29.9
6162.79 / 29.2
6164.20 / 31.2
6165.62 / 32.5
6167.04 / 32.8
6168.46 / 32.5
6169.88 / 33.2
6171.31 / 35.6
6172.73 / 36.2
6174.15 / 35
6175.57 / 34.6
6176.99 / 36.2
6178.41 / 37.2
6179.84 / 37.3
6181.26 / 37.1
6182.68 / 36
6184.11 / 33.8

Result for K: 0.80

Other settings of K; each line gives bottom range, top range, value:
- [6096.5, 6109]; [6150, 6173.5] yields 0.74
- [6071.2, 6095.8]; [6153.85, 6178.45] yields 0.68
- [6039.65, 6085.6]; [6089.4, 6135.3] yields 1.01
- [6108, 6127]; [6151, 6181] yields 0.74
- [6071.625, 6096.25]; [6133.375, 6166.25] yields 0.89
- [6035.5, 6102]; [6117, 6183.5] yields 0.87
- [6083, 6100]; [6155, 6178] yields 0.66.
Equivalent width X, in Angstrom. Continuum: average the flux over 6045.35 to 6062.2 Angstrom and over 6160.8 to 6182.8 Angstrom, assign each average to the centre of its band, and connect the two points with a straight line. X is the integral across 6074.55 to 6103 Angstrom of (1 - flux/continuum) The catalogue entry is -3.9 Angstrom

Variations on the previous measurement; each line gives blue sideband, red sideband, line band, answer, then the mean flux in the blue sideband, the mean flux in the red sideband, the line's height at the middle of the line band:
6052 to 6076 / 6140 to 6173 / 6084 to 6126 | -3.3 Angstrom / 51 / 42.7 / 47.3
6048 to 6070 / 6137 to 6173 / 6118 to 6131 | -1.0 Angstrom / 50.5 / 43.7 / 45.8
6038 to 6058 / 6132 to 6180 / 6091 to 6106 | -1.5 Angstrom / 49.5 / 43.4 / 46.7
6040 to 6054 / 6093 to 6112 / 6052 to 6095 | -0.6 Angstrom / 49.9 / 51.8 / 50.8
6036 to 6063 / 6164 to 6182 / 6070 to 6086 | -2.1 Angstrom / 49.4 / 34.8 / 46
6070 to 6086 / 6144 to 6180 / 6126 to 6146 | -4.7 Angstrom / 52.2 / 40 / 43.7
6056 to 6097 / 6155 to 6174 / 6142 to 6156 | -4.8 Angstrom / 51.9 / 35.1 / 38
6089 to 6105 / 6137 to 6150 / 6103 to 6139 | 1.0 Angstrom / 51.5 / 53.9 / 52.8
